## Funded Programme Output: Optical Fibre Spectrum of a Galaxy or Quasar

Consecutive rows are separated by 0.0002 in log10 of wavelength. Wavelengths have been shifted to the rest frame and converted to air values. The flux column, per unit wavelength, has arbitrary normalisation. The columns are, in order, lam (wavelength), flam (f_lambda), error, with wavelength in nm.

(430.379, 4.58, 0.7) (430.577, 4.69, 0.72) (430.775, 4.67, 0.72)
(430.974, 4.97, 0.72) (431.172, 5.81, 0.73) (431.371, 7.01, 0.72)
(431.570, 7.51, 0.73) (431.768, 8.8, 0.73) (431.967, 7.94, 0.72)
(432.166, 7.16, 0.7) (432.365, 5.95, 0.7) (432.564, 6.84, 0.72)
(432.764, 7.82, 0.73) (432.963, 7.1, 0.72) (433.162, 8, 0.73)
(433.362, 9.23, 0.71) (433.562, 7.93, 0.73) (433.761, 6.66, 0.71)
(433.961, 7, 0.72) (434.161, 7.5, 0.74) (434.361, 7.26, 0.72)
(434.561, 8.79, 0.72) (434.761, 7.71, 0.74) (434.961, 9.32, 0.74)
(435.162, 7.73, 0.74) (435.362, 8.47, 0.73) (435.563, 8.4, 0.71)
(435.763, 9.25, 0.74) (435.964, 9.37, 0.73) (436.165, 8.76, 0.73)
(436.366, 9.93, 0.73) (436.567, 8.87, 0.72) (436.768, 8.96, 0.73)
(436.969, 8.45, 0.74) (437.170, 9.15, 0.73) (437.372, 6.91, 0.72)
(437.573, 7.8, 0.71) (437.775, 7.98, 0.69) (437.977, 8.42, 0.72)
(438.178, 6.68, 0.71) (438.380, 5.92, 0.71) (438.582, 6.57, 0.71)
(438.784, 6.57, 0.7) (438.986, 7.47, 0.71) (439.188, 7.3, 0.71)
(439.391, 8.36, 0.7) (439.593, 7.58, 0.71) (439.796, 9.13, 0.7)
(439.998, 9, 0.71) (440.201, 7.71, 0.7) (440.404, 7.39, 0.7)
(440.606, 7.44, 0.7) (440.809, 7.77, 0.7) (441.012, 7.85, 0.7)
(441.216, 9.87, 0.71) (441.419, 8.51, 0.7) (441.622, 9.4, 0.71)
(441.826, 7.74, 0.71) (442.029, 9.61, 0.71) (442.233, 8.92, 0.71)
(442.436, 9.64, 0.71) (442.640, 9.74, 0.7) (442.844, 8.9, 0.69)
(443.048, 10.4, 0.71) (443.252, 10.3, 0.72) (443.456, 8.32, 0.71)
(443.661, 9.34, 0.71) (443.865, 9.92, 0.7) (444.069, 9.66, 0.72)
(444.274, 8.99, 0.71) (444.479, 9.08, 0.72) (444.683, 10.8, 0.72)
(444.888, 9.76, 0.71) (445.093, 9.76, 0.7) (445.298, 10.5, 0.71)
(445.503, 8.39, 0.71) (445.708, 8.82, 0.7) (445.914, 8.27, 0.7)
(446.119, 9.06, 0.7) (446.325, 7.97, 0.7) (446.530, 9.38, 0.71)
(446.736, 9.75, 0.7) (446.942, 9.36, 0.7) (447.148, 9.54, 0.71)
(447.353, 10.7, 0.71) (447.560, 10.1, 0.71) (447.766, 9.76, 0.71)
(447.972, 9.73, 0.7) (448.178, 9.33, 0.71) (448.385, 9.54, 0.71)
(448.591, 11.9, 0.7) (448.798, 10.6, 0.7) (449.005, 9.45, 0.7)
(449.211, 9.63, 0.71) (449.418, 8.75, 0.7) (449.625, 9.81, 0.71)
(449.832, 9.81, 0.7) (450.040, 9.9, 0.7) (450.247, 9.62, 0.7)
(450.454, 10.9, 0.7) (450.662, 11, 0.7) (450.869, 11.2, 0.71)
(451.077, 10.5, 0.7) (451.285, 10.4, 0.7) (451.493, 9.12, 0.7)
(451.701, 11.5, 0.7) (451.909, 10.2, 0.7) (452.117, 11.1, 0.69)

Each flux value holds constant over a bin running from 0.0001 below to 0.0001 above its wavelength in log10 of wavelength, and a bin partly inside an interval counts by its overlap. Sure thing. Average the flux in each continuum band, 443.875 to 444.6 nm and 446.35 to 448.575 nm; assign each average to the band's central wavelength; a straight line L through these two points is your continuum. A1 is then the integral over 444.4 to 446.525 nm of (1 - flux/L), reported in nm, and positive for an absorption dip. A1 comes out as 0.059 nm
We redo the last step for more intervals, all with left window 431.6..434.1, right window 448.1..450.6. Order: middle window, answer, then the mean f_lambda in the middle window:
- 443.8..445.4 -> -0.09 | 9.81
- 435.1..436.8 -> -0.19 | 8.88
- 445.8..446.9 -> 0.07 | 8.91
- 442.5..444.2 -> -0.09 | 9.56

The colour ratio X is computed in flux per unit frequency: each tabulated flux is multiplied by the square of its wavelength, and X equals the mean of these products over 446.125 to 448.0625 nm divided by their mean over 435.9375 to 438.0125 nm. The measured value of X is 1.2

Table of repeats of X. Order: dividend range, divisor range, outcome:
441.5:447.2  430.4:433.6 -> 1.43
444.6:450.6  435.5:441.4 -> 1.25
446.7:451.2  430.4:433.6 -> 1.57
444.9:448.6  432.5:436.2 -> 1.25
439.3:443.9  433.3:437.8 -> 1.09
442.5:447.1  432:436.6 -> 1.22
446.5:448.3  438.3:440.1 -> 1.34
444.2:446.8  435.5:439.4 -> 1.20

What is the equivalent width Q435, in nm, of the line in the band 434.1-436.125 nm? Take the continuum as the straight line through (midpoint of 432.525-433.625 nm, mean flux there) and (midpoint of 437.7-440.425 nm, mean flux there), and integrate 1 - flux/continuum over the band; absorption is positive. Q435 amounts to -0.17 nm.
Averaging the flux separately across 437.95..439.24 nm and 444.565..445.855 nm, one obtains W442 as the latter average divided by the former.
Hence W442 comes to 1.39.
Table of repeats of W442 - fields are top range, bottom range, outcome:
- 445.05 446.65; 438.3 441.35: 1.16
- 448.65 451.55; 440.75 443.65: 1.11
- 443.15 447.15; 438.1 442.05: 1.19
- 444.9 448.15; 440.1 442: 1.14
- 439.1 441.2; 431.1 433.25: 1.10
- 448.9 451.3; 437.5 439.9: 1.35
